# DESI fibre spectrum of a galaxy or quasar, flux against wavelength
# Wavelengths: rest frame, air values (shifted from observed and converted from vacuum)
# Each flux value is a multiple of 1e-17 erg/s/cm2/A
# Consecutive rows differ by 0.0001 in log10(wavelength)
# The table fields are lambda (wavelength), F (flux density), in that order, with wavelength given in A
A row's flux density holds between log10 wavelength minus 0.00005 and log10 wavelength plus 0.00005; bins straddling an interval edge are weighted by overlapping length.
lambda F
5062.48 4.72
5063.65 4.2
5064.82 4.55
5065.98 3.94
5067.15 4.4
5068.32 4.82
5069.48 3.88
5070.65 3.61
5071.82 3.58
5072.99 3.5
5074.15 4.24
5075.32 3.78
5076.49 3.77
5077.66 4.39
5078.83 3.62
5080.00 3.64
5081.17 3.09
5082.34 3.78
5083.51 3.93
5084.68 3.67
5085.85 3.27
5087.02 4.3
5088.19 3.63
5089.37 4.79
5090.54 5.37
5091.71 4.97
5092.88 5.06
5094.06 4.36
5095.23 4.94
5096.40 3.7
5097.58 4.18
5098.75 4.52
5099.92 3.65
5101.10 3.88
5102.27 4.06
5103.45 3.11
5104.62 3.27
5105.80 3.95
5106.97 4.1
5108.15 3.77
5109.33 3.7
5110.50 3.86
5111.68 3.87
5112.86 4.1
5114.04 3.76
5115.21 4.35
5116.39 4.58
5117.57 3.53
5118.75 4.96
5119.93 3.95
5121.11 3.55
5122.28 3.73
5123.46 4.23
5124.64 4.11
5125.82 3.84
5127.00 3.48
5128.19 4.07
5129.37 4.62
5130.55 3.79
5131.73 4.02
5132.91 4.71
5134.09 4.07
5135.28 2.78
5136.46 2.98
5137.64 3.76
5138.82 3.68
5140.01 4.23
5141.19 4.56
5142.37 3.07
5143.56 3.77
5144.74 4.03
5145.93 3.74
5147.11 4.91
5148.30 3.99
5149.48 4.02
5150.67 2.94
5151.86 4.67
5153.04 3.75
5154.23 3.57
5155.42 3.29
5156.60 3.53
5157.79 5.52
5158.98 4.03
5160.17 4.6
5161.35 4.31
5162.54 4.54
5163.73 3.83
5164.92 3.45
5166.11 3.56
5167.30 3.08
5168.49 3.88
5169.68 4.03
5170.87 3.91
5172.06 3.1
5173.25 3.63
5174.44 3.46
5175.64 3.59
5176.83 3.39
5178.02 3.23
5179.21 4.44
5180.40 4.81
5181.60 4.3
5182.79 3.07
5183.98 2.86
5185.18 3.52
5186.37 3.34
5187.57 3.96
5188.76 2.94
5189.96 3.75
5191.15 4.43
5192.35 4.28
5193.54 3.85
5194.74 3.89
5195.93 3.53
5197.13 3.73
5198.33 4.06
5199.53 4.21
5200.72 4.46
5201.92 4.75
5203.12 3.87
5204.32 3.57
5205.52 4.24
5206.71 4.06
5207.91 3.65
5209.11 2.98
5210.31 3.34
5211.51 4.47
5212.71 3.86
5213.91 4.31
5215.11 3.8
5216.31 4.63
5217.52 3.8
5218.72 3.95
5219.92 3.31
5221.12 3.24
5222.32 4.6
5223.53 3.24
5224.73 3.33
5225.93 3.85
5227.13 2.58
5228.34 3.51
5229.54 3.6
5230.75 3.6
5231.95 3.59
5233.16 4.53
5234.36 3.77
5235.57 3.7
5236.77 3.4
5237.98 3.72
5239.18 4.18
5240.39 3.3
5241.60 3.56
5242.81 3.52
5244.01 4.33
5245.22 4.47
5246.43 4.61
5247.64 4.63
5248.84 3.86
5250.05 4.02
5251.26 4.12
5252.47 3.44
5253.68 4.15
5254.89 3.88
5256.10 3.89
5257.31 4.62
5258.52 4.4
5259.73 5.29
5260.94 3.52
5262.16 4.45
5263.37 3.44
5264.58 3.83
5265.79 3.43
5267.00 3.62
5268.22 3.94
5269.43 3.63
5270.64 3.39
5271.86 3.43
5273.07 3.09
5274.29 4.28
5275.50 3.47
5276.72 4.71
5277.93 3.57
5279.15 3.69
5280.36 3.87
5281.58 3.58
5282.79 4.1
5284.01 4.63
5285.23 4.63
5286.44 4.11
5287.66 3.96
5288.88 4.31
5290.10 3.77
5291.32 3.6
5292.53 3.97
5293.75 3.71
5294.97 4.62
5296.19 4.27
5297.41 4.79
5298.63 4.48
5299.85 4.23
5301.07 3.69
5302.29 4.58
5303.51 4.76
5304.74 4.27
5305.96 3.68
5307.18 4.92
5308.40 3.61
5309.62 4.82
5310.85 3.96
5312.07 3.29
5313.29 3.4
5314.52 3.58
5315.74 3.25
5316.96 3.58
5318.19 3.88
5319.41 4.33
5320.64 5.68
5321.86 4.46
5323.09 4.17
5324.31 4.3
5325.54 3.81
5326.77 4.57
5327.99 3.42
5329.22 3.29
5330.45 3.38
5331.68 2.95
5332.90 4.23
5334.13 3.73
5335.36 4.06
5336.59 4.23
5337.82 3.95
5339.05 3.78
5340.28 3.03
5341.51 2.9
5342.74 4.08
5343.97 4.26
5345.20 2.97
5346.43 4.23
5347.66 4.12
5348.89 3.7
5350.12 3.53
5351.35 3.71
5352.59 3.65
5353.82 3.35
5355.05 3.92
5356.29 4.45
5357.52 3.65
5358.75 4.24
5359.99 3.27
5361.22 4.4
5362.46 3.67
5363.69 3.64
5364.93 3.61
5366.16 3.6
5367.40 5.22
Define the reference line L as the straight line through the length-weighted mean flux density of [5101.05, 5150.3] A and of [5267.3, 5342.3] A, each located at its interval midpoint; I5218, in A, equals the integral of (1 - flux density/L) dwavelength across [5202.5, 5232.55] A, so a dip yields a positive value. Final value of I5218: 1.6 A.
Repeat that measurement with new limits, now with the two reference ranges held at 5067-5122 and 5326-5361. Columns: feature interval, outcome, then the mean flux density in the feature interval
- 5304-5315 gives -0.52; 3.96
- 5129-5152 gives 0.39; 3.9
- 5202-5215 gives 0.07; 3.87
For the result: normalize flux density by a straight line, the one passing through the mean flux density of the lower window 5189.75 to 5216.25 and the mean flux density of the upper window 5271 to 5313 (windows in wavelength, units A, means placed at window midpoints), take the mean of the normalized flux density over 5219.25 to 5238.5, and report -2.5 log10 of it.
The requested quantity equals 0.12 mag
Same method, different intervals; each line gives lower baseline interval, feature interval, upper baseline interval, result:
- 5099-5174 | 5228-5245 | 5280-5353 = 0.05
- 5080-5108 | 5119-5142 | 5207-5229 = 0.01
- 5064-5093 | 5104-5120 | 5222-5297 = 0.01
